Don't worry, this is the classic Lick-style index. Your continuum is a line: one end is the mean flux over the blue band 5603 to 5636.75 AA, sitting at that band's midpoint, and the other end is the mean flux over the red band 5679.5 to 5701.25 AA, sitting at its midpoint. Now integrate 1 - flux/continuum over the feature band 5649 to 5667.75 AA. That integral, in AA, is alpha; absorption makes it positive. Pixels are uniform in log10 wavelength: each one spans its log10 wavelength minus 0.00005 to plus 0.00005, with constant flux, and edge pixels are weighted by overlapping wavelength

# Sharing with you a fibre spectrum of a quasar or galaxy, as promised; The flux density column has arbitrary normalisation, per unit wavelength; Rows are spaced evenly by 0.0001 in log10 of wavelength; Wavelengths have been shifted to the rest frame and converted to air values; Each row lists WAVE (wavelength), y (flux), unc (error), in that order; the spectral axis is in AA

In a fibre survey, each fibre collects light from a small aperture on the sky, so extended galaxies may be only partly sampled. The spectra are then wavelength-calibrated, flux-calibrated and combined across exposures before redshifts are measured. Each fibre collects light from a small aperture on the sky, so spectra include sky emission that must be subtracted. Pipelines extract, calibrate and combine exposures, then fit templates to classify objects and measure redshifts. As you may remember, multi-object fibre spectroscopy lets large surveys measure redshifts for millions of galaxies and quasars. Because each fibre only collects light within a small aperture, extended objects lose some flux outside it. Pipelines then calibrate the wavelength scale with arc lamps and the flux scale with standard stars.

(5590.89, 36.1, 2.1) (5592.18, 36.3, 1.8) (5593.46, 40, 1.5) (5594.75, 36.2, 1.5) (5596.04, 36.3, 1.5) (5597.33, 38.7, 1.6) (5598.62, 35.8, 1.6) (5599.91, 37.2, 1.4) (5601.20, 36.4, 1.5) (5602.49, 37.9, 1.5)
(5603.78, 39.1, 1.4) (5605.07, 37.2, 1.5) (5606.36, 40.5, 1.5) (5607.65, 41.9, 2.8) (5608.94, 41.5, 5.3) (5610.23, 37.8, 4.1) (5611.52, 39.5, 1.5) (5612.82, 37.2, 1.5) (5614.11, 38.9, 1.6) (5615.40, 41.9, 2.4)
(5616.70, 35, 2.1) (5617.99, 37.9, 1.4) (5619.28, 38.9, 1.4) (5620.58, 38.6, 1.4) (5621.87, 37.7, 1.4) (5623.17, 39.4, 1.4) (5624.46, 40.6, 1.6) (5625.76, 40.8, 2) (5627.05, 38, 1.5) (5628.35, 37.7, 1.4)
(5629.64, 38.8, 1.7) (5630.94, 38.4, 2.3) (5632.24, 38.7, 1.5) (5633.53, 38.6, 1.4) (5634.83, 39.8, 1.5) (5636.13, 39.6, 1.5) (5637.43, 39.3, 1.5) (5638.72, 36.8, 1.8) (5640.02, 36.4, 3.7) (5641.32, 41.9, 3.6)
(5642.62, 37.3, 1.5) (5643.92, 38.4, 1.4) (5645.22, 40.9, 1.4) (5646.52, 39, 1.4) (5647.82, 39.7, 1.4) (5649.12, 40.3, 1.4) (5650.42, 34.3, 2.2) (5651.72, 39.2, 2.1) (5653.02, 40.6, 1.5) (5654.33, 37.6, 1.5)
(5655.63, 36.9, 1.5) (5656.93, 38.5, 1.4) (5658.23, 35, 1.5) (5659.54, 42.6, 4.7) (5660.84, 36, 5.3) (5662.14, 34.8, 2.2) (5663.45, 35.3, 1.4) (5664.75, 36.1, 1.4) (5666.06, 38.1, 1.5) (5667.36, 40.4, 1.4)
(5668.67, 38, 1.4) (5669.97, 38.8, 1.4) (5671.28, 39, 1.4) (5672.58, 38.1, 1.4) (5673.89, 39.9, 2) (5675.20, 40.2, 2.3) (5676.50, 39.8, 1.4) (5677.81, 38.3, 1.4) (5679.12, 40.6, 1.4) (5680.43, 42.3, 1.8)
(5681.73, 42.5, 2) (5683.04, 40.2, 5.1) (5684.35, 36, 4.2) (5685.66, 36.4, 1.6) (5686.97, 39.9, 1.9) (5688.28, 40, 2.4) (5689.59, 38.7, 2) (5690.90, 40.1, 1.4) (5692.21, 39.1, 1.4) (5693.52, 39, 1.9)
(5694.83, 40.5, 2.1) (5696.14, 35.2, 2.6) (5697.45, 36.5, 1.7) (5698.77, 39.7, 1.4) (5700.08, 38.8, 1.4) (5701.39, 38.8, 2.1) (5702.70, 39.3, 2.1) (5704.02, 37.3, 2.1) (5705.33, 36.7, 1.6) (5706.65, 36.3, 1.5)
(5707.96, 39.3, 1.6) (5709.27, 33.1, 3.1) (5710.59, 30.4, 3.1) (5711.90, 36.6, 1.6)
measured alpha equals 0.7 AA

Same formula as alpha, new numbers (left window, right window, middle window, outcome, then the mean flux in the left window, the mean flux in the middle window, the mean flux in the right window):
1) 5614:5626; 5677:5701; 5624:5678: 0.6 AA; 38.9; 38.5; 39.1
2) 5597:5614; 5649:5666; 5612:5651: -0.8 AA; 38.5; 38.7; 37.4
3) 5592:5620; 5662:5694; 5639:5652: 0.0 AA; 38.3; 38.7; 38.9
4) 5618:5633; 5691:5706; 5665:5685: -0.5 AA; 38.8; 39.4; 38.3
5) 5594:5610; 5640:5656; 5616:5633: 0.0 AA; 38.2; 38.5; 38.8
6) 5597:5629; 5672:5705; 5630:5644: 0.0 AA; 38.6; 38.7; 39.1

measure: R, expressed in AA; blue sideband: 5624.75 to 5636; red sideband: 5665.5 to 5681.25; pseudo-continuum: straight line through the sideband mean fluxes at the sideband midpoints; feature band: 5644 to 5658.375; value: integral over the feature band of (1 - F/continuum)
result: 0.27 AA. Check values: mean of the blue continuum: 38.9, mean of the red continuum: 39.5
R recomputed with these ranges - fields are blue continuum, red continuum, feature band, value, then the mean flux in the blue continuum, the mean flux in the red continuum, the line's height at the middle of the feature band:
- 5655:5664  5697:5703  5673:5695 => -0.9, 37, 38.7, 38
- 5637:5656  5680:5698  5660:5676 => 0.3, 38.6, 39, 38.8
